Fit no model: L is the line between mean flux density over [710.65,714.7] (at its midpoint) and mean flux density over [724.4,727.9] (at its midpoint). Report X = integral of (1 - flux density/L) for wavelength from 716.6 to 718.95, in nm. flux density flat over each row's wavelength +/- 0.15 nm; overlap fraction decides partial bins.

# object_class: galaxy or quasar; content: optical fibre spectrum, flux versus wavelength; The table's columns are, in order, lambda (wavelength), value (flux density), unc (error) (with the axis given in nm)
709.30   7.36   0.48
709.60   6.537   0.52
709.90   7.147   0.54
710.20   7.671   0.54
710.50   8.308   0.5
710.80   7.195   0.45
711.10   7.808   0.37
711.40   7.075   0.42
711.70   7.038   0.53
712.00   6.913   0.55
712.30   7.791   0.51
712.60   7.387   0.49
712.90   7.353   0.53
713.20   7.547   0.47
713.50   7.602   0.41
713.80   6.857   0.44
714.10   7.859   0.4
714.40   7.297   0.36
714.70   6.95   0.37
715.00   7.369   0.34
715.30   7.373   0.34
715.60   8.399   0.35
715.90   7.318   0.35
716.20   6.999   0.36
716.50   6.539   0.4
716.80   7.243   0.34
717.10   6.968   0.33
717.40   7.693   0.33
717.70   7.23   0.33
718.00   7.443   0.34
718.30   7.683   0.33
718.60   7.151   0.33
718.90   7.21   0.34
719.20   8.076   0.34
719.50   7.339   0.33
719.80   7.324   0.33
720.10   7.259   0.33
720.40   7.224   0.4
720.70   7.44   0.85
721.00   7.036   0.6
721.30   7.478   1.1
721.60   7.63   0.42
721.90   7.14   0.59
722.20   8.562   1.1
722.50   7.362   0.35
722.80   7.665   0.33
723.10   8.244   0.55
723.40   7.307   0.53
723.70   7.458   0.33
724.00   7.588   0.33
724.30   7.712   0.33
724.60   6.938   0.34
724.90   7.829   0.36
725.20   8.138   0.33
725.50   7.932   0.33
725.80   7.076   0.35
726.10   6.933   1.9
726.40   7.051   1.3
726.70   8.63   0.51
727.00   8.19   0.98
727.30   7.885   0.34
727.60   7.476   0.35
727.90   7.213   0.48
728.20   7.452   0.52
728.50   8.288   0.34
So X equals 0.04 nm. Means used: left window 7.35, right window 7.63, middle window 7.32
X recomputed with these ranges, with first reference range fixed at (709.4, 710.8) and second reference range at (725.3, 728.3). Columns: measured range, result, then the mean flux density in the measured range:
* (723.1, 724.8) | 0.02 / 7.49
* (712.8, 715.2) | 0.03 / 7.35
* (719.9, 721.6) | 0.05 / 7.32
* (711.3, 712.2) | 0.04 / 7.05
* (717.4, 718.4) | 0.00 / 7.48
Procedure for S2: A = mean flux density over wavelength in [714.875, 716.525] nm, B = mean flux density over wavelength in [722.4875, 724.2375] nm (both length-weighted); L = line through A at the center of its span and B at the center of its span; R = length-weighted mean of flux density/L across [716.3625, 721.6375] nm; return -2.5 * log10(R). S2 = 0.02 mag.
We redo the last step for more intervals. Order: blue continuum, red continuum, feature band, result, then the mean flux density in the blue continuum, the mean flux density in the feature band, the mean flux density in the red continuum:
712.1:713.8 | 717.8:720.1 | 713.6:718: 0.02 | 7.46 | 7.3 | 7.44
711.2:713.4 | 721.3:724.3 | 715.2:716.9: 0.02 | 7.32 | 7.31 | 7.66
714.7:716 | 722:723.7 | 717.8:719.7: 0.03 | 7.55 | 7.47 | 7.78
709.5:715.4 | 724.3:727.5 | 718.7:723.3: 0.00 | 7.36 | 7.53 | 7.66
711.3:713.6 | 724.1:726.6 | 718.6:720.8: 0.00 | 7.34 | 7.39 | 7.48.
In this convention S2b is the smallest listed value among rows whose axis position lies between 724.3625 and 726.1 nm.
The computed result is 6.933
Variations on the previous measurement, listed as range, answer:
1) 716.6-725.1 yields 6.938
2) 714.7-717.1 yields 6.539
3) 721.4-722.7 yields 7.14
